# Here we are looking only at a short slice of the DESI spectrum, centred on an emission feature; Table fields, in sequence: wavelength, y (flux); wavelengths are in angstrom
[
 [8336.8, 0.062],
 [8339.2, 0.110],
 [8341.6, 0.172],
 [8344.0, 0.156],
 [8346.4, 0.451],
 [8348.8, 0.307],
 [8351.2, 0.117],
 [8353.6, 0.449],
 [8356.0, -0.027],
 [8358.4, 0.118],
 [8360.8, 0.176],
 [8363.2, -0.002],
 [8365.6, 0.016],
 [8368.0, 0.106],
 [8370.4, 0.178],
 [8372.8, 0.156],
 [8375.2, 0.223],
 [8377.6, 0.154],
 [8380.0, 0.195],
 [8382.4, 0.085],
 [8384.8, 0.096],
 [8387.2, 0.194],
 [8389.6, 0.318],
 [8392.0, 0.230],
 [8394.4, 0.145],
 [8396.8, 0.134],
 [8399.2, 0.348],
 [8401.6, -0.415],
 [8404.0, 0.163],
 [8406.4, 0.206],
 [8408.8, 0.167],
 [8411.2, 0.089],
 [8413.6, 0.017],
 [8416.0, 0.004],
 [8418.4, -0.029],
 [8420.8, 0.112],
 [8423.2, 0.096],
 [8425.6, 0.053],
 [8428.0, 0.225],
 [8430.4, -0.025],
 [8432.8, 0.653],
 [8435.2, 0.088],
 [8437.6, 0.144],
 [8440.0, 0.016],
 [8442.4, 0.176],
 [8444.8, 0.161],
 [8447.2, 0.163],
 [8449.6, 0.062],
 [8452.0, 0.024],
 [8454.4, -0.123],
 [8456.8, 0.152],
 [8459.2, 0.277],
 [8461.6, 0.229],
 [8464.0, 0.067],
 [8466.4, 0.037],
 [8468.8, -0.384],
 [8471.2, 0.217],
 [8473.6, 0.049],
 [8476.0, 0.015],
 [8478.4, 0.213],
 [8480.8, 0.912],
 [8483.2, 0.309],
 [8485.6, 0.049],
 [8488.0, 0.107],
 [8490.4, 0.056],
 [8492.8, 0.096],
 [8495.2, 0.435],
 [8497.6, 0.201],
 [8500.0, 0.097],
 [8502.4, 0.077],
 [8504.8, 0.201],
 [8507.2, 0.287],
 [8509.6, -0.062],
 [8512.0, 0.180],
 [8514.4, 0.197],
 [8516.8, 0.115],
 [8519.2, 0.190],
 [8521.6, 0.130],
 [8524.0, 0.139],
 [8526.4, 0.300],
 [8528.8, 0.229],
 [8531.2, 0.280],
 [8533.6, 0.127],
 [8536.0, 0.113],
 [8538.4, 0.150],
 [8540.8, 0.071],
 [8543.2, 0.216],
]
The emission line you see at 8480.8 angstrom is Hbeta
